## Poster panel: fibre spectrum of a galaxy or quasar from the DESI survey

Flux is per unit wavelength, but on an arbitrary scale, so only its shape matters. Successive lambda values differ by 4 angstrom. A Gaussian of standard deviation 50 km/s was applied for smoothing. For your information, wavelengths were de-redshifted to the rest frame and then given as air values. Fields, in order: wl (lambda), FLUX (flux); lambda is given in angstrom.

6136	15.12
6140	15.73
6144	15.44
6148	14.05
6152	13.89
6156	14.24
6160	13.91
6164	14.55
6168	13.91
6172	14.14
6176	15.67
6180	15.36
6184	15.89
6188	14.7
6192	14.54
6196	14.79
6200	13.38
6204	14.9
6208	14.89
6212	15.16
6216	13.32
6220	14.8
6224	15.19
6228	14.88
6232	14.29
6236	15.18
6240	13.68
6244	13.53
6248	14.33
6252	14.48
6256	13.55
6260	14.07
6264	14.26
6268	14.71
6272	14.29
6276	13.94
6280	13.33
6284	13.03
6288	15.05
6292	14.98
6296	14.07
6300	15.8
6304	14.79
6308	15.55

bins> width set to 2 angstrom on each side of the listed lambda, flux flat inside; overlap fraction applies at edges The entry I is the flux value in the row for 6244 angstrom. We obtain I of 13.53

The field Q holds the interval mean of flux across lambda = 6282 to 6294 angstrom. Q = 14.4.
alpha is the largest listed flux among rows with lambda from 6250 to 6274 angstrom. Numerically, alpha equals 14.71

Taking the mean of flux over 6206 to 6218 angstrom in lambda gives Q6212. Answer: 14.5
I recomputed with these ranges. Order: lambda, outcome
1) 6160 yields 13.91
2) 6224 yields 15.19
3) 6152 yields 13.89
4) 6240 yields 13.68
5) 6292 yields 14.98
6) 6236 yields 15.18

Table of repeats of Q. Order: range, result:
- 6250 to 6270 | 14.2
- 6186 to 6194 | 14.6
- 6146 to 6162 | 14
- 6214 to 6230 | 14.5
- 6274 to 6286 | 13.4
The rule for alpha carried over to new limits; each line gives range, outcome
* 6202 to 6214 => 15.16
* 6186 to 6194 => 14.7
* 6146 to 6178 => 15.67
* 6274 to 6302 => 15.8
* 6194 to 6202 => 14.79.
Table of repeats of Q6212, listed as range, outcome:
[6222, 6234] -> 14.8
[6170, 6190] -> 15.2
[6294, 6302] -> 14.9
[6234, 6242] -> 14.4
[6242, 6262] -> 14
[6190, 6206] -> 14.4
